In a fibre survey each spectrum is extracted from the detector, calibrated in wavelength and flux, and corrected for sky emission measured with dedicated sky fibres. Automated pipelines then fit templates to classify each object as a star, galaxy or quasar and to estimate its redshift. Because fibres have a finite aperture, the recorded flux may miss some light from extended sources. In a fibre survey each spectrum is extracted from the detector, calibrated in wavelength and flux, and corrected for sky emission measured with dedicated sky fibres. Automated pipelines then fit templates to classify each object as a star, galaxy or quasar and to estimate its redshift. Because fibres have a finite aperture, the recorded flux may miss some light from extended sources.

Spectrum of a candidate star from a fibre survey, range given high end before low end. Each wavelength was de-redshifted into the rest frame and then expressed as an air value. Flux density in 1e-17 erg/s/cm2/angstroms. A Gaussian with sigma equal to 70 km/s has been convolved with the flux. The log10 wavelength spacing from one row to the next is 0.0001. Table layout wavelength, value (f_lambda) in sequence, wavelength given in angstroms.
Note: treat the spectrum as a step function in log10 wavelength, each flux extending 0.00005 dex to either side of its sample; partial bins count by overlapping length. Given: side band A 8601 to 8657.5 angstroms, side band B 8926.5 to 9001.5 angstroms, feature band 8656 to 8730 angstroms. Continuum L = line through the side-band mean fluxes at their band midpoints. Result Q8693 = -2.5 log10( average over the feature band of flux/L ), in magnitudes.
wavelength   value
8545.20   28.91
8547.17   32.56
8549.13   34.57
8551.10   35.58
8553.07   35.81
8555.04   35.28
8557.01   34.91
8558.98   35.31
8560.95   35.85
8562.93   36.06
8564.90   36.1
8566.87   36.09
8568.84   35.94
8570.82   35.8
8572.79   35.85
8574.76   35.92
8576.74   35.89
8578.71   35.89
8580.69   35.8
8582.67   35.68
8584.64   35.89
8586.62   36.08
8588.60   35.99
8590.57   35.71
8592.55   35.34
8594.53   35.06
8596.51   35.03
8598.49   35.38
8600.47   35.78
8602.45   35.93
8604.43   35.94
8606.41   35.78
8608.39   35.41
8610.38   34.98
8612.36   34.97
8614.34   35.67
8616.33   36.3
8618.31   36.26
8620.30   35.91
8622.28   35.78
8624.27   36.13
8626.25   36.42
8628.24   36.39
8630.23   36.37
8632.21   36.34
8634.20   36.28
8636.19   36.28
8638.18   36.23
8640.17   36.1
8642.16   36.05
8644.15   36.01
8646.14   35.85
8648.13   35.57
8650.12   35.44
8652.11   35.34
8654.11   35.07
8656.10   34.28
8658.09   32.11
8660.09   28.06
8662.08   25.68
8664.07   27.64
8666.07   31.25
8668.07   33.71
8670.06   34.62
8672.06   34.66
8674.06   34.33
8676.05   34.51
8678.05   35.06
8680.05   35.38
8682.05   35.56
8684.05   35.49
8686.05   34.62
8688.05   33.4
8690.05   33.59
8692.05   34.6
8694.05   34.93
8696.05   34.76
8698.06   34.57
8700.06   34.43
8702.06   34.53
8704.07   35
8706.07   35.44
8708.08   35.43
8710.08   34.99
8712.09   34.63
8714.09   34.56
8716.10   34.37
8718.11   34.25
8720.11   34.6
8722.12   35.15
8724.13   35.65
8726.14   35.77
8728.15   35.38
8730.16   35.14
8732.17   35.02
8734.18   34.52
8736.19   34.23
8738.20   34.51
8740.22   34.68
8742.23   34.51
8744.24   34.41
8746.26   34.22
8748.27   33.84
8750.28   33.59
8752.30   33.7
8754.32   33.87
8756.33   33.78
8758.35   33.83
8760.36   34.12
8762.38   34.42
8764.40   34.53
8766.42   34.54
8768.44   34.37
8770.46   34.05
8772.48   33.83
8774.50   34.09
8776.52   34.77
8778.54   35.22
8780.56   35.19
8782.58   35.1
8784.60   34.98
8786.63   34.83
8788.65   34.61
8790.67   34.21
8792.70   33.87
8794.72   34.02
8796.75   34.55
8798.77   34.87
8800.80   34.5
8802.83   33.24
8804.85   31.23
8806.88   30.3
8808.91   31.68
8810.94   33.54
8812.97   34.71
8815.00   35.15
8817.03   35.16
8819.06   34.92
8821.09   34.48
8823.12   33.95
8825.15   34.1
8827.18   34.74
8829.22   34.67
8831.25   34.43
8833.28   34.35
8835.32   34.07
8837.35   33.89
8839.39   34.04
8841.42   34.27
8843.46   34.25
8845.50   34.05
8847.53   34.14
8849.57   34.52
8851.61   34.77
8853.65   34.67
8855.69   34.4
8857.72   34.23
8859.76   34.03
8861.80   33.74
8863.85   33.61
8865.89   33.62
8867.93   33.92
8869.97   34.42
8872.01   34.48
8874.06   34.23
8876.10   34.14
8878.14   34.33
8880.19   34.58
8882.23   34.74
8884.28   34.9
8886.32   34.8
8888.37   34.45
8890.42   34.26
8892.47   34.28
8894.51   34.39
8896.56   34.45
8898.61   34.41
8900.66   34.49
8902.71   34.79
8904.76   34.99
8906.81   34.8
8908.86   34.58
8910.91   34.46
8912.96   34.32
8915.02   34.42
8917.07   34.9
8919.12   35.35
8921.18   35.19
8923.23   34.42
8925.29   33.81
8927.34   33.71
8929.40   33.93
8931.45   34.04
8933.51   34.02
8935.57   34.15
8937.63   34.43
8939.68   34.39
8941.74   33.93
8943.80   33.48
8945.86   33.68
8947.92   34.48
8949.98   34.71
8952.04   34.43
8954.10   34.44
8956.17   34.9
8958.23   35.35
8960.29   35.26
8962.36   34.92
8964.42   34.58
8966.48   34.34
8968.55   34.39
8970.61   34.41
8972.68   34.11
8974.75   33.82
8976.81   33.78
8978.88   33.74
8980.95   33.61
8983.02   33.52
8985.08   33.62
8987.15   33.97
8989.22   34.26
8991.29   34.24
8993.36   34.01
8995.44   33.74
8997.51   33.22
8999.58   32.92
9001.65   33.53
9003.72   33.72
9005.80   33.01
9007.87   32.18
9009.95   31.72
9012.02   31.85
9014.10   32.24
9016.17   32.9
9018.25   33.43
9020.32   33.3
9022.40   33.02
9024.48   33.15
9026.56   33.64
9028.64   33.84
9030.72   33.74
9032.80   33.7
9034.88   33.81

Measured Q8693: 0.05 mag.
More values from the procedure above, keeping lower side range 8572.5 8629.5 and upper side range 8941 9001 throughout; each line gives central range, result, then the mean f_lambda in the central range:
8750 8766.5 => 0.03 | 34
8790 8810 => 0.05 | 33.2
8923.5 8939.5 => 0.01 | 34.1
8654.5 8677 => 0.11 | 32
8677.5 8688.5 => 0.01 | 35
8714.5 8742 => 0.01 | 34.8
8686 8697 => 0.03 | 34.3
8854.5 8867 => 0.02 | 34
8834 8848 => 0.02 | 34.1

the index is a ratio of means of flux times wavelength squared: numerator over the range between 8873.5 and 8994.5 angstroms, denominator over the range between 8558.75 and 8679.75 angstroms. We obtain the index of 1.05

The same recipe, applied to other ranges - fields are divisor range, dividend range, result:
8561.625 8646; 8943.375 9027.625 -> 1.03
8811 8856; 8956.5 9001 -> 1.02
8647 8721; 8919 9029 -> 1.06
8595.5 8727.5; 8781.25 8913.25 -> 1.03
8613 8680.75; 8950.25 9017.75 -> 1.05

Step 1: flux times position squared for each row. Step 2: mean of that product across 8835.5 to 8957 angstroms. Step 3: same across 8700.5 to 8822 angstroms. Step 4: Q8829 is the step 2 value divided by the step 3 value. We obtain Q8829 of 1.03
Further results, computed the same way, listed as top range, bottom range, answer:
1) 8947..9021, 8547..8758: 1.04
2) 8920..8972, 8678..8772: 1.04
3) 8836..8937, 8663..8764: 1.04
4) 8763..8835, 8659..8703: 1.05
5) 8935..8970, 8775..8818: 1.05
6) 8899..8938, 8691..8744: 1.04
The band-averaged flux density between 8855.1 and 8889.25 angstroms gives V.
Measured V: 34.3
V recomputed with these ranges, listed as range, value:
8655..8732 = 34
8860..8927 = 34.4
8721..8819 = 34.3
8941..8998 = 34.2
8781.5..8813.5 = 33.8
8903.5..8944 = 34.4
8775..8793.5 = 34.7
